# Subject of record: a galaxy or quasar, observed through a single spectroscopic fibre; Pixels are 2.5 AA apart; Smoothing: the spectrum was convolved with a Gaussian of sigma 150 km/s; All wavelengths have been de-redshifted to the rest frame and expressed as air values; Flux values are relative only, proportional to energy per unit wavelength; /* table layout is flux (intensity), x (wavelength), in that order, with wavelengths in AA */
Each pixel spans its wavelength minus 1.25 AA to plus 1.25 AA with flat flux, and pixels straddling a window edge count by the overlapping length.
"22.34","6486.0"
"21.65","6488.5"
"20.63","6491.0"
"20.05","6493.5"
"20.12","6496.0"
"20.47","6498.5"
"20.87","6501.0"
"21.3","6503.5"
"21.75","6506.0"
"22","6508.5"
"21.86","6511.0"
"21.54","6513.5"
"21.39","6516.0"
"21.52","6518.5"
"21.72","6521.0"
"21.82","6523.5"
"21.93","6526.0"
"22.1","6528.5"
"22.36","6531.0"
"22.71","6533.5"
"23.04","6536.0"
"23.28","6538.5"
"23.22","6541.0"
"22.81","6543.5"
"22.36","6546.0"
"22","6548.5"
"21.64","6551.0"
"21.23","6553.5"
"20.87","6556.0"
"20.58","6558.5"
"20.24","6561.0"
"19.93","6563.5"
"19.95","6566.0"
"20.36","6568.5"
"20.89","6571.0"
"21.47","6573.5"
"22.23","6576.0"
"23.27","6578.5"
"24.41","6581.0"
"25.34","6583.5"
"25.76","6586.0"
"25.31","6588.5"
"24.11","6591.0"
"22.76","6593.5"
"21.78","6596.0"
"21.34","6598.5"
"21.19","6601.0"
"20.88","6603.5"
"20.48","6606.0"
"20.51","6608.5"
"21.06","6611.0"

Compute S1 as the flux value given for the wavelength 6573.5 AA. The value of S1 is 21.47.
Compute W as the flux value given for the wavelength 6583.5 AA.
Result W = 25.34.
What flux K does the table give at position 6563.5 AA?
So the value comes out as 19.93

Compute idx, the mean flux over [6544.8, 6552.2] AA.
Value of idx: 22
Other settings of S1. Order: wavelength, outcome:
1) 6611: 21.06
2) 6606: 20.48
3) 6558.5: 20.58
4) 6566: 19.95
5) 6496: 20.12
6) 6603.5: 20.88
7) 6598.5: 21.34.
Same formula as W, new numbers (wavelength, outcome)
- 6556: 20.87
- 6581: 24.41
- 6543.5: 22.81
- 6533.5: 22.71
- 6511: 21.86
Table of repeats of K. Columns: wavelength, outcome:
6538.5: 23.28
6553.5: 21.23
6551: 21.64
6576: 22.23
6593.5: 22.76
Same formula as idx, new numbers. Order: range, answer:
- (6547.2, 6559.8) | 21.3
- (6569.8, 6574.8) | 21.2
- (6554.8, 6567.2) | 20.3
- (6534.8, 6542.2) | 23.2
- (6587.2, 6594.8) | 24.1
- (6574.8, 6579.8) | 22.8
